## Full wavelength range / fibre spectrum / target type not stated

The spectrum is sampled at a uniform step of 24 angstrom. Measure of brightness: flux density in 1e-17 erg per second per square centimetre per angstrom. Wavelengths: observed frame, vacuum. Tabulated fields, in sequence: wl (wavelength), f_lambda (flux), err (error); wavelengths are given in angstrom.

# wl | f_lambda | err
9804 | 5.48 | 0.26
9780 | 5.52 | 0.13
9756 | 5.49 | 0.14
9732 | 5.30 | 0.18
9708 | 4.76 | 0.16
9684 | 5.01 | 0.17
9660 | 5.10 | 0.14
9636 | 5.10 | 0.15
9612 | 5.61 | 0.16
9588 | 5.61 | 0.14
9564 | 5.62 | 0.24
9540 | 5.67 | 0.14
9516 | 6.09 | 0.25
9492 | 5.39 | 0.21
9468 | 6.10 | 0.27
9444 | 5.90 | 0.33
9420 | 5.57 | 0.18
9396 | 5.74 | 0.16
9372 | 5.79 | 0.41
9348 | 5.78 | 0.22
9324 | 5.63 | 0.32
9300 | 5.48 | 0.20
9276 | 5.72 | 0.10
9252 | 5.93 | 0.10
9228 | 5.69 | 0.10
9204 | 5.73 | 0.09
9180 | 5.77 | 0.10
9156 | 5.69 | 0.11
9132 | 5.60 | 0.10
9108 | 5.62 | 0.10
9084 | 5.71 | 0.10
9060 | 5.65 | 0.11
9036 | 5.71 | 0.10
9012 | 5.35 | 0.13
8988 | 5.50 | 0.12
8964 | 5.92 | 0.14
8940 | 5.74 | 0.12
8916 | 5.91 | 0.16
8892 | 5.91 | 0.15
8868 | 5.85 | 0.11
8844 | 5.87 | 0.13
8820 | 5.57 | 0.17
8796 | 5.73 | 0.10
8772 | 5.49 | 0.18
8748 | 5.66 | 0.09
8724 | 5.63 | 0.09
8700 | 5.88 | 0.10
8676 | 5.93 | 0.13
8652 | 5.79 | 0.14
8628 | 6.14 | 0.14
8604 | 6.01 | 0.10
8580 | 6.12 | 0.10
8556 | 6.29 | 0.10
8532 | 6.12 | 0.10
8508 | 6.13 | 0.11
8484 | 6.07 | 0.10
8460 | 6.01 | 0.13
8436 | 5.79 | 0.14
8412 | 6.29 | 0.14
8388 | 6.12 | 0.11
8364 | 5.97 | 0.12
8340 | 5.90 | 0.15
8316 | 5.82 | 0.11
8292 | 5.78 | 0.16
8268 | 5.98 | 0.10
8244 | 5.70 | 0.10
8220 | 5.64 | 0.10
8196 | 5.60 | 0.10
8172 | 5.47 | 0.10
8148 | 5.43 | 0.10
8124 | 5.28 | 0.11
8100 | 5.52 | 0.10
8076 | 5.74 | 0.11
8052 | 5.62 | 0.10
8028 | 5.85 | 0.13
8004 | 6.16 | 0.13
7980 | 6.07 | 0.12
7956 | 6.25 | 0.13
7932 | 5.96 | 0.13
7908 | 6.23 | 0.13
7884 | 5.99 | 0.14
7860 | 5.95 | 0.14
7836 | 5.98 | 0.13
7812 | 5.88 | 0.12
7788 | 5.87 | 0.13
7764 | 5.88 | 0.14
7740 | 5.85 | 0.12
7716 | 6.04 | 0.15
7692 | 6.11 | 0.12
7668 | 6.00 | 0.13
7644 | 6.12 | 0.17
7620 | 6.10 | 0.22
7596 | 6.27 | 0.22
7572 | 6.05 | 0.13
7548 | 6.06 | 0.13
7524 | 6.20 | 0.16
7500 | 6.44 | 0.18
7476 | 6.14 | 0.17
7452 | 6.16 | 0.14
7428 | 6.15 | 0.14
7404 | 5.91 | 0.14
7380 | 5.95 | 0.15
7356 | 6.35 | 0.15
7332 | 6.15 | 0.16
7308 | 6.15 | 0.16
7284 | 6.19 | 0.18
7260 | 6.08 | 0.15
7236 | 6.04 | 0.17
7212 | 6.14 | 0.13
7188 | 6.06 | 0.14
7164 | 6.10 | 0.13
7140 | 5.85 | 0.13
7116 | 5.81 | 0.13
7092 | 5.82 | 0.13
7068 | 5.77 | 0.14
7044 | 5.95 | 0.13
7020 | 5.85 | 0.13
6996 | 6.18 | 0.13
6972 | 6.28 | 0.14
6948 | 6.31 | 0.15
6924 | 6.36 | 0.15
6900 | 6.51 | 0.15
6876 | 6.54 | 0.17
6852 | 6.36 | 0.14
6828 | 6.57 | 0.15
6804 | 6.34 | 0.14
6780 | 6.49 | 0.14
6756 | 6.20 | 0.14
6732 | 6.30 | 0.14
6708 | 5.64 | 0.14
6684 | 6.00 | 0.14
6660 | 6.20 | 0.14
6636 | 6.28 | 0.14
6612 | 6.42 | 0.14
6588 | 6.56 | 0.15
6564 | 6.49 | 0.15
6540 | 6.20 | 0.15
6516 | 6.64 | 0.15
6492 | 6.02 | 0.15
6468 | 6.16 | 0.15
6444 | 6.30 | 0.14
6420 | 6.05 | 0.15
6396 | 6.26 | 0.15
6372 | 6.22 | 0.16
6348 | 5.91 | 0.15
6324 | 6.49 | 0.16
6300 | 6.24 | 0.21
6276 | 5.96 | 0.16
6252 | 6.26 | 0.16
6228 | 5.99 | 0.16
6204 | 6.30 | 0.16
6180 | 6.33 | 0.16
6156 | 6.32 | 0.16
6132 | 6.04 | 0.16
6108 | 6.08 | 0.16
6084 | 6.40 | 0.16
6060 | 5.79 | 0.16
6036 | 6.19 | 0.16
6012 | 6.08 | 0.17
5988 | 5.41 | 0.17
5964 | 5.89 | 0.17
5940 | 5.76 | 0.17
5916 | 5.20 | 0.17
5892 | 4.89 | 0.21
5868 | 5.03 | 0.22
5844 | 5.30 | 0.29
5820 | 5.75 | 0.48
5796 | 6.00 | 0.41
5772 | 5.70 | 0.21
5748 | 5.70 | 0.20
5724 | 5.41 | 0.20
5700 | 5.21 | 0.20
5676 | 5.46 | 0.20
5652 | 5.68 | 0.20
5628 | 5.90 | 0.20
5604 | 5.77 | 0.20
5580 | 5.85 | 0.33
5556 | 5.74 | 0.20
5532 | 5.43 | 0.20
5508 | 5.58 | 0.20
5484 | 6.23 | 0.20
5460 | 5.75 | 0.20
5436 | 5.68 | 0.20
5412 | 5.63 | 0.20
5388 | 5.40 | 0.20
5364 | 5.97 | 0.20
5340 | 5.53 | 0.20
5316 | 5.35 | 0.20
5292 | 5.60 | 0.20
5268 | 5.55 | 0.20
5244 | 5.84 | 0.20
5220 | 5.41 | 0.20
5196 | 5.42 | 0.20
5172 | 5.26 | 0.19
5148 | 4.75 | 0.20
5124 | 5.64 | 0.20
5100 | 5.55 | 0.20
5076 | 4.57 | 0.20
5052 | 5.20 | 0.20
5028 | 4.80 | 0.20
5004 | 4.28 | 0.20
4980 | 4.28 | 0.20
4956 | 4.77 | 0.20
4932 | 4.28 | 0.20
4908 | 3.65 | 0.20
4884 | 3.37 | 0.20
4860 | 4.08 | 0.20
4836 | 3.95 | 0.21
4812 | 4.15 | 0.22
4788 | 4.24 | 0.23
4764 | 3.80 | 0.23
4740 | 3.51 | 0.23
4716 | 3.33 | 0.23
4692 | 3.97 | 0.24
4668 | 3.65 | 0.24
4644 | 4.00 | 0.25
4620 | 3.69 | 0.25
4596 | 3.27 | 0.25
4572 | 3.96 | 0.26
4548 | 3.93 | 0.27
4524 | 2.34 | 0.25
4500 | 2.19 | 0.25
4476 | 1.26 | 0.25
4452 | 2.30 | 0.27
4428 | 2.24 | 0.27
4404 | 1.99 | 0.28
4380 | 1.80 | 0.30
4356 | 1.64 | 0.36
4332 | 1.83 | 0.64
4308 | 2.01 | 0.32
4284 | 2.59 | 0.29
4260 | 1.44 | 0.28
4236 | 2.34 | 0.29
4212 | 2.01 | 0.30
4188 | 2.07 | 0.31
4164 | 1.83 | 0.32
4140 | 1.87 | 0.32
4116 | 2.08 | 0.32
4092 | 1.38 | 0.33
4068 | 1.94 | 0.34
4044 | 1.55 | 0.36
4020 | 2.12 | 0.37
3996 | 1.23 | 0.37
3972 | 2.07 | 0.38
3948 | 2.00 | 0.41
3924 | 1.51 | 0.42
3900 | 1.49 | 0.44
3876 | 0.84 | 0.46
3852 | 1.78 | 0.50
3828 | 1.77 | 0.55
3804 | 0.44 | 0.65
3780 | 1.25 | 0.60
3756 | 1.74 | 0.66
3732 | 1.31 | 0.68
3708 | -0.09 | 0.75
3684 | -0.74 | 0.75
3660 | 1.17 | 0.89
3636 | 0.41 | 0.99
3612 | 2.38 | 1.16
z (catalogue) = 0.14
